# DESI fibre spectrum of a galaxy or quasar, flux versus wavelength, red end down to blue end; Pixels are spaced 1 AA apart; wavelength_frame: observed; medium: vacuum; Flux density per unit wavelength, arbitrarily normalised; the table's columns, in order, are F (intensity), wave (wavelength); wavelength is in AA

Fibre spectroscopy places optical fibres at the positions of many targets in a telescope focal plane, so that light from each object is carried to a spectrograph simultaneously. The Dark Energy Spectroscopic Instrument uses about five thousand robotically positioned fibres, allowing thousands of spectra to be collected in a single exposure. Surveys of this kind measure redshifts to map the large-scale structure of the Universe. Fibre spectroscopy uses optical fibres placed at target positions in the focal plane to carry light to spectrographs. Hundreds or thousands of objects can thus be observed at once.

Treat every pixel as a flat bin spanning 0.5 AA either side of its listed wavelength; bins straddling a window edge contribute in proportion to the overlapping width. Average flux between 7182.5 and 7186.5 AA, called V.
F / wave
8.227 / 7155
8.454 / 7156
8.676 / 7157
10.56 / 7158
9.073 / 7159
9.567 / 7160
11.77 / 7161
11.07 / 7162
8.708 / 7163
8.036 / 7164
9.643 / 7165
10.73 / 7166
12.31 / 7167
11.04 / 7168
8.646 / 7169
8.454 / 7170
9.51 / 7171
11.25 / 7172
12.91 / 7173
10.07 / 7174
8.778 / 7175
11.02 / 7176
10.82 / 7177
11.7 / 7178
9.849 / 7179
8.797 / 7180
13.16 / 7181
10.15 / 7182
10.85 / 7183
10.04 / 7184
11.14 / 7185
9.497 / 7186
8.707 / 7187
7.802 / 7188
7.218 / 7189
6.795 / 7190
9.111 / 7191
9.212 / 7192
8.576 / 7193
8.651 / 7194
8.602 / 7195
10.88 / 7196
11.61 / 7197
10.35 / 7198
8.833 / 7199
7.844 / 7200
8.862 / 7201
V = 10.4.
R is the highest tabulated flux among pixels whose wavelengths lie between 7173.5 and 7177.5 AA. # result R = 11.02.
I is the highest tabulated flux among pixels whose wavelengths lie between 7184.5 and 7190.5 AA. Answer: 11.14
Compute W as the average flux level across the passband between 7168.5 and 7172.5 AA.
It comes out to 9.46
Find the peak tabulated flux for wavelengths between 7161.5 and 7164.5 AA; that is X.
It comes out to 11.07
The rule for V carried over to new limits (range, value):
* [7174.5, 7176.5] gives 9.9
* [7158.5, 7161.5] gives 10.1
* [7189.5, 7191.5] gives 7.95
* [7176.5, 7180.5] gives 10.3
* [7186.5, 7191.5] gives 7.93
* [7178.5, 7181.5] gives 10.6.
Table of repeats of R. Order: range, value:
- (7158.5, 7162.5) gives 11.77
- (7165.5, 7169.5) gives 12.31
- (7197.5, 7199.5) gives 10.35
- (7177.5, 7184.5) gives 13.16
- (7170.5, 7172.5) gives 11.25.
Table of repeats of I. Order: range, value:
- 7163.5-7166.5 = 10.73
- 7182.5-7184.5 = 10.85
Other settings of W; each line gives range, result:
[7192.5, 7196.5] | 9.18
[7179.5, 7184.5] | 10.6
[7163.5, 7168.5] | 10.4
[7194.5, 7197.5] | 10.4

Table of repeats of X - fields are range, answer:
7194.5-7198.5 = 11.61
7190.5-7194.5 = 9.212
